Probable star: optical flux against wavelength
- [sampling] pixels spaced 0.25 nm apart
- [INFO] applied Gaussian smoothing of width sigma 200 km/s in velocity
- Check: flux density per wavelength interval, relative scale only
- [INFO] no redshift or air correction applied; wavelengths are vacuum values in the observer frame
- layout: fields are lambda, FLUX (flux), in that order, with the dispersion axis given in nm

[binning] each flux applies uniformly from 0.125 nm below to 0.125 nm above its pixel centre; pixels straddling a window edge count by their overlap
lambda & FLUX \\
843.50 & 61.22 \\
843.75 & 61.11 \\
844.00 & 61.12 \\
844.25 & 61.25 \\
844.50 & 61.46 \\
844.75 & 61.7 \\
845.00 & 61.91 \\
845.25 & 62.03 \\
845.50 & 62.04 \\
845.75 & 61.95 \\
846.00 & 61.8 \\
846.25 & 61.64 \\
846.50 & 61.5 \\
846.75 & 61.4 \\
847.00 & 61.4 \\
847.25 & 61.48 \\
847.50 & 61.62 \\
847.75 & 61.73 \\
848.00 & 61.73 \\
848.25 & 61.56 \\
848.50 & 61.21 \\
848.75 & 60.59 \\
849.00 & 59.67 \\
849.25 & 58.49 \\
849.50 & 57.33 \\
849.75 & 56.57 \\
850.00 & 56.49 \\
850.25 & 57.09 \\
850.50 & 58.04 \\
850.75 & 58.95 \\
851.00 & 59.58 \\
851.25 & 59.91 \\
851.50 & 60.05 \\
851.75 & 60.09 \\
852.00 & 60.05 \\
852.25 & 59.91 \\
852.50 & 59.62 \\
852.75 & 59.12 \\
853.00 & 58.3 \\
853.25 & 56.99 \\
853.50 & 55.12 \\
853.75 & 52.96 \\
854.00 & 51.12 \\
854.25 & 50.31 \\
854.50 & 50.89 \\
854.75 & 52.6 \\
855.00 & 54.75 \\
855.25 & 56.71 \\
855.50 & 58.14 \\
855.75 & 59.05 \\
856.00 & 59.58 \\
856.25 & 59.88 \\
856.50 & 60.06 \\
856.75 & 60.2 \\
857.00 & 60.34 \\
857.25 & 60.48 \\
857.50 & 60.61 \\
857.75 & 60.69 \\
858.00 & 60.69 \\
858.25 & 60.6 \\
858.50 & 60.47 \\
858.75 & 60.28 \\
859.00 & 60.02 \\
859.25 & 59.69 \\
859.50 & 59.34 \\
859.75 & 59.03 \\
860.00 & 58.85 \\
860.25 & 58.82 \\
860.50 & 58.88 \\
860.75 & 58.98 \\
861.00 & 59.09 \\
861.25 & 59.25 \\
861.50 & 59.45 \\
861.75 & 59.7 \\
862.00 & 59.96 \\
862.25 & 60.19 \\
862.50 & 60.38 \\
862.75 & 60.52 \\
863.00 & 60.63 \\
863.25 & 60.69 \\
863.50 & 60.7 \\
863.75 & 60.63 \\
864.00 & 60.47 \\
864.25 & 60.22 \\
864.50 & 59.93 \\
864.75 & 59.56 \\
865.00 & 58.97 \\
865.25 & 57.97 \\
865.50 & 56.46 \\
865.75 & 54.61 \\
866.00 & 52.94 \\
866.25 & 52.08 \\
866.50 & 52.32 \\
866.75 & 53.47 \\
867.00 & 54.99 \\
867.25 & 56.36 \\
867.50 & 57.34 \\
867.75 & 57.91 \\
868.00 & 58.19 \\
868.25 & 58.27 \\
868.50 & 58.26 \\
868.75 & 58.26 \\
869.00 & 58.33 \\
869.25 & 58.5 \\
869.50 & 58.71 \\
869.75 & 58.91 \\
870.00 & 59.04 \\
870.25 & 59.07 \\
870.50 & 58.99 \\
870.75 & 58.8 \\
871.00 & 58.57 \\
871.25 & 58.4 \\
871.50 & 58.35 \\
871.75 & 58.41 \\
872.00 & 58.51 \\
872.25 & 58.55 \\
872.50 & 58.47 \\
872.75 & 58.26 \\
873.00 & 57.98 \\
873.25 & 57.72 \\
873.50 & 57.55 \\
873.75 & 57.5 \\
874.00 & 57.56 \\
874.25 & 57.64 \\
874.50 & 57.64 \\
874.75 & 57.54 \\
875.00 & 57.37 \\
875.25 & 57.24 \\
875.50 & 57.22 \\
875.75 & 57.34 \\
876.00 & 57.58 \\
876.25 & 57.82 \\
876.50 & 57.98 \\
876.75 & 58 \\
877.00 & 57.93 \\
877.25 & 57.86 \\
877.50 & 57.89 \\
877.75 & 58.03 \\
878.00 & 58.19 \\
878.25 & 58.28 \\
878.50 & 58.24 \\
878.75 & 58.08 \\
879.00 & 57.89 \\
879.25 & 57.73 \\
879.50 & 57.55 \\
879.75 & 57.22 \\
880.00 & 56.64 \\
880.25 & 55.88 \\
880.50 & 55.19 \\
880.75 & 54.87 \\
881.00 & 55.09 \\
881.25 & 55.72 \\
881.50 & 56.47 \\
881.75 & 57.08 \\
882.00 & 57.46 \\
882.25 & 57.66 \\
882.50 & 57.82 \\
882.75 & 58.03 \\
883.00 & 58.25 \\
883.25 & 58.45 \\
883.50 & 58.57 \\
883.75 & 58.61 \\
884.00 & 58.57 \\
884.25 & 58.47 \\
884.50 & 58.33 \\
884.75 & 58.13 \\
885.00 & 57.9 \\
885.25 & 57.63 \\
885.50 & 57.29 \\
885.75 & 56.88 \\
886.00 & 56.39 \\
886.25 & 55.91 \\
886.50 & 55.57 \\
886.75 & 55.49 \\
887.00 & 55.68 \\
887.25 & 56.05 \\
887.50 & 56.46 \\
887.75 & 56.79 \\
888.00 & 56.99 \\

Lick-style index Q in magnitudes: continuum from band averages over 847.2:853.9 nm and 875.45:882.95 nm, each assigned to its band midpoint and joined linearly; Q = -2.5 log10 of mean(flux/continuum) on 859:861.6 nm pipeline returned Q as -0.01 mag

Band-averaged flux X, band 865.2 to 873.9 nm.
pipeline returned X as 57.4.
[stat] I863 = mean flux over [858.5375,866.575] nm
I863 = 58.8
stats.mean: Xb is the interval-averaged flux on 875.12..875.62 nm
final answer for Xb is 57.2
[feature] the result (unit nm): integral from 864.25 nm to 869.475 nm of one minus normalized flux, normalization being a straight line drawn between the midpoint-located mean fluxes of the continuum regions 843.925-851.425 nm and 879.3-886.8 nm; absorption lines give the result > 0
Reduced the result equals 0.16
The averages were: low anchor 60.4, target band 56.9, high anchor 57.1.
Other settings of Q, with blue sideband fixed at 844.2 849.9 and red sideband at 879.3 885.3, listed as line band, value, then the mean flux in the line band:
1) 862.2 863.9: -0.02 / 60.5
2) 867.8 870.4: 0.00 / 58.5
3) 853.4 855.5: 0.13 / 53.3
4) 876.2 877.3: 0.00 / 57.9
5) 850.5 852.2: 0.02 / 59.7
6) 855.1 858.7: 0.00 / 59.8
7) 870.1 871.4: 0.00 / 58.8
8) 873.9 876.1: 0.01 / 57.5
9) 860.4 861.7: 0.01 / 59.2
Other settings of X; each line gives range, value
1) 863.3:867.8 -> 57.1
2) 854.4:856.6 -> 56.9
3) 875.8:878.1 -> 57.9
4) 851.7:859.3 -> 58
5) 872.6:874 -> 57.8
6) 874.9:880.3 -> 57.7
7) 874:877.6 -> 57.6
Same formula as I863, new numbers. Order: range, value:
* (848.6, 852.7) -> 58.9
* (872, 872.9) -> 58.4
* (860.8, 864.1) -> 60.1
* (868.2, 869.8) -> 58.5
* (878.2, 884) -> 57.3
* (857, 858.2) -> 60.6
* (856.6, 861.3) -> 59.8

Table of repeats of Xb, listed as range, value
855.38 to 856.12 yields 58.9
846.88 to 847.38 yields 61.4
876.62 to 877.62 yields 57.9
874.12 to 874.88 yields 57.6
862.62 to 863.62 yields 60.6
